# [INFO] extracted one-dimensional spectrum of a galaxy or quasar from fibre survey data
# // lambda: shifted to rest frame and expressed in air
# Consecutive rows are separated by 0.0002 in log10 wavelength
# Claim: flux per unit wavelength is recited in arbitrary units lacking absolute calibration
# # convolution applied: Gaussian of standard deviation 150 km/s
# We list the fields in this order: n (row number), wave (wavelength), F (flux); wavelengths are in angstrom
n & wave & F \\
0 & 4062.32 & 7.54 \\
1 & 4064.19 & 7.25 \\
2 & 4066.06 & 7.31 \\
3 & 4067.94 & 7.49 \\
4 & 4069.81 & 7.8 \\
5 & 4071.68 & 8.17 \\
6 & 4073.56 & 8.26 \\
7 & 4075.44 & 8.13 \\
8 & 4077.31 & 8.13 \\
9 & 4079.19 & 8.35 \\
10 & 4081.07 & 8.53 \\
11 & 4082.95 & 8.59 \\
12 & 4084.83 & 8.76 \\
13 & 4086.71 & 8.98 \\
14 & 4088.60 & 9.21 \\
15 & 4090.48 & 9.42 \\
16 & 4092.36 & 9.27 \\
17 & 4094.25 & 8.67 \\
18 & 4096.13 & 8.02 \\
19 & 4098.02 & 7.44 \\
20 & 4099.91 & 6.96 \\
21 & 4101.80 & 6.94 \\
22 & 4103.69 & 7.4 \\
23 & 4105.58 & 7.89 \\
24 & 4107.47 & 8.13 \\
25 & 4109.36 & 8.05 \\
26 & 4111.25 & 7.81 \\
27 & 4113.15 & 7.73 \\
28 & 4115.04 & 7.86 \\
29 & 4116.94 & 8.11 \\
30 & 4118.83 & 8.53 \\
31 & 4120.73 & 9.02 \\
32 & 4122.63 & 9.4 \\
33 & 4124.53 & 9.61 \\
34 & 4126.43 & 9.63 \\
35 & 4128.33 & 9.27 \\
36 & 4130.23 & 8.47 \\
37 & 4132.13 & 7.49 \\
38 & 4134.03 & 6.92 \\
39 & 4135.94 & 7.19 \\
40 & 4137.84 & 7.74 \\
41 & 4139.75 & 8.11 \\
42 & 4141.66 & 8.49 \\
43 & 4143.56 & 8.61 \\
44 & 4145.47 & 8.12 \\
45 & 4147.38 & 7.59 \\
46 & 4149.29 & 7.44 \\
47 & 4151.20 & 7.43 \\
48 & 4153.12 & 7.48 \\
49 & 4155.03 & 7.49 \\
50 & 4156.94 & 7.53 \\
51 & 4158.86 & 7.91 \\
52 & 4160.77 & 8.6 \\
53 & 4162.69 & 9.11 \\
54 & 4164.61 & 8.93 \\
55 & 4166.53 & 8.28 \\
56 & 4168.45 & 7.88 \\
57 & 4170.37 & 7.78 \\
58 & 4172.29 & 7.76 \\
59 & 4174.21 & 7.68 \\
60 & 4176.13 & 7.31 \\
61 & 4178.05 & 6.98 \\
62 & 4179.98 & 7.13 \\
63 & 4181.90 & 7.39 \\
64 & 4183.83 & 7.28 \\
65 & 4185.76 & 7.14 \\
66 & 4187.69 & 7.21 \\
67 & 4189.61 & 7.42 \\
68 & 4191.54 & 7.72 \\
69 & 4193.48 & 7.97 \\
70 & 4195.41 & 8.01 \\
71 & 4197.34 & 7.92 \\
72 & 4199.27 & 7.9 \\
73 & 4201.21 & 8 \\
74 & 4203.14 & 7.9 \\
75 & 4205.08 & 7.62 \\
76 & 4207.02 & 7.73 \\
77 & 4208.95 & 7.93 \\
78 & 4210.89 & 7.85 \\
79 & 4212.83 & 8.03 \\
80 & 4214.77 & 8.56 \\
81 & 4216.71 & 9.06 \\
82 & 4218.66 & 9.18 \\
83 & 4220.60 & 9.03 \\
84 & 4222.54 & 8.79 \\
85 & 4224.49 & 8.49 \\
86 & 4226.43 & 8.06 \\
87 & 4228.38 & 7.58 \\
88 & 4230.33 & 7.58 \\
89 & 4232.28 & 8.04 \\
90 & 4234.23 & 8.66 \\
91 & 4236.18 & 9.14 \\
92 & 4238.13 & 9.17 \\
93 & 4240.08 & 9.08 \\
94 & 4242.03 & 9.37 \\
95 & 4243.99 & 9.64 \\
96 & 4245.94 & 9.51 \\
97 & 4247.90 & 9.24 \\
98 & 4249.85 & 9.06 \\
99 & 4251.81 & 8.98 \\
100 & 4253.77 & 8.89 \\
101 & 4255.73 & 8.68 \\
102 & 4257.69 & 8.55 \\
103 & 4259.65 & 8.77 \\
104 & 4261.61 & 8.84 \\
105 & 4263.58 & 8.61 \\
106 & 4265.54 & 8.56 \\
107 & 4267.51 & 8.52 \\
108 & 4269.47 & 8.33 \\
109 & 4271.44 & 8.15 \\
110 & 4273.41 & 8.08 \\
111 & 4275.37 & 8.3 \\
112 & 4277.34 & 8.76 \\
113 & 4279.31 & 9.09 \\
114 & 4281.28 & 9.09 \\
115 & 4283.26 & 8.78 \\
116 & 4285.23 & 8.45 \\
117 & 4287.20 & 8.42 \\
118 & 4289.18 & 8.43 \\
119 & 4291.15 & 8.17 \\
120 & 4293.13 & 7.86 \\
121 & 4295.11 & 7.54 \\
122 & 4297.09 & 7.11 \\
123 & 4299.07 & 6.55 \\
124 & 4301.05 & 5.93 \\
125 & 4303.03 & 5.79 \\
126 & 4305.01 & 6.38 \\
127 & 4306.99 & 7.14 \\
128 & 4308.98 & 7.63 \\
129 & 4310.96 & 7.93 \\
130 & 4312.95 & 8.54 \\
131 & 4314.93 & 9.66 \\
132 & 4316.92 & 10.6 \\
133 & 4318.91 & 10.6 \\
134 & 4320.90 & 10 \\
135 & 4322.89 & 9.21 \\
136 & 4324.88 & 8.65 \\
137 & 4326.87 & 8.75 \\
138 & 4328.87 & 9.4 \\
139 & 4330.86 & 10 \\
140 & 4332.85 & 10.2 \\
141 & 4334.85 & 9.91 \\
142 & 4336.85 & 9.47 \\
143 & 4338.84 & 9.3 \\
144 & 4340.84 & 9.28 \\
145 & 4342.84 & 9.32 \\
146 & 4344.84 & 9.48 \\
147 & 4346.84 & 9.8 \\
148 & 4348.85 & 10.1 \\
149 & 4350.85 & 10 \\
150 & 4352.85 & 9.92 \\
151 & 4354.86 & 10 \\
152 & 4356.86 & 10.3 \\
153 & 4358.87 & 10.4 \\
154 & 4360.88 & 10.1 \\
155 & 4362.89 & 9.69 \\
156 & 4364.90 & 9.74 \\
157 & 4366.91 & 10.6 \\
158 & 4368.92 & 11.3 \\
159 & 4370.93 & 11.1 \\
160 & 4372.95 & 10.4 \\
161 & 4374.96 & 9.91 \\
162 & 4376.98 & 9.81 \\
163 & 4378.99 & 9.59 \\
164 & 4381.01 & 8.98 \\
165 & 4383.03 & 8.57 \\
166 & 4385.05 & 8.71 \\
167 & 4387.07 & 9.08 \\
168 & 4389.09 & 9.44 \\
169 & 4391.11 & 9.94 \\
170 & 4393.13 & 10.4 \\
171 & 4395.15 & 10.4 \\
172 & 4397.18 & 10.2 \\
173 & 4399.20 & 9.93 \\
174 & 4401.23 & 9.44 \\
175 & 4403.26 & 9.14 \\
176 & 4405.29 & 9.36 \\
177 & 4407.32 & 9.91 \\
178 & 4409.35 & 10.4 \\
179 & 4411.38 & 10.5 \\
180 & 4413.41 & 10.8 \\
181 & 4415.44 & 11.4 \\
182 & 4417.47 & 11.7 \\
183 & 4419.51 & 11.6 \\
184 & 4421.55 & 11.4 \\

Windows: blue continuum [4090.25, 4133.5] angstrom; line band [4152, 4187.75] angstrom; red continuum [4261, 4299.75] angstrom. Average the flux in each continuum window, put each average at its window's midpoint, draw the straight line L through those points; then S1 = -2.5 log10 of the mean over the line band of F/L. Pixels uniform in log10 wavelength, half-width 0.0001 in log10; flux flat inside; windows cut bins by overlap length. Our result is 0.07 mag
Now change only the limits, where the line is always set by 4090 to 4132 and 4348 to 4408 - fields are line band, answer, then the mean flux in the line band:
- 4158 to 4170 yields 0.03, 8.42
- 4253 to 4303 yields 0.13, 8.21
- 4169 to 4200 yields 0.16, 7.54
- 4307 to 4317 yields 0.11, 8.54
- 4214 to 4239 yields 0.05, 8.56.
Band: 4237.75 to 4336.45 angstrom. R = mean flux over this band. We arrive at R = 8.62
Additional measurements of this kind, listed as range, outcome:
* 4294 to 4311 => 6.84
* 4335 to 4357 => 9.71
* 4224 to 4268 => 8.75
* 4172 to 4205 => 7.57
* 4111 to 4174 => 8.16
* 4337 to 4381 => 9.97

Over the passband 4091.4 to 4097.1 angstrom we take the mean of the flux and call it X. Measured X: 8.65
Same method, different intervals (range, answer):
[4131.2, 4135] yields 7.2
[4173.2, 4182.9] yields 7.3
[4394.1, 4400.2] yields 10.2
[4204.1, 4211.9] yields 7.78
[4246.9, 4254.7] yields 9.04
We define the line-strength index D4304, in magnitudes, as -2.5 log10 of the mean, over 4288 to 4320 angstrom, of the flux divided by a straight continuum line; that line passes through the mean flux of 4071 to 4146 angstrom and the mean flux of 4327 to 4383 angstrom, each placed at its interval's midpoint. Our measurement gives 0.21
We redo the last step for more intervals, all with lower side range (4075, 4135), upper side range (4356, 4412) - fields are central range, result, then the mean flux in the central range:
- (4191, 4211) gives 0.13 mag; 7.87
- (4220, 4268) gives 0.04 mag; 8.75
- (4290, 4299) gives 0.23 mag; 7.57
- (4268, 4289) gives 0.09 mag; 8.54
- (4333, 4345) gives 0.02 mag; 9.51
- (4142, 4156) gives 0.11 mag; 7.77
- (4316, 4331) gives -0.01 mag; 9.63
